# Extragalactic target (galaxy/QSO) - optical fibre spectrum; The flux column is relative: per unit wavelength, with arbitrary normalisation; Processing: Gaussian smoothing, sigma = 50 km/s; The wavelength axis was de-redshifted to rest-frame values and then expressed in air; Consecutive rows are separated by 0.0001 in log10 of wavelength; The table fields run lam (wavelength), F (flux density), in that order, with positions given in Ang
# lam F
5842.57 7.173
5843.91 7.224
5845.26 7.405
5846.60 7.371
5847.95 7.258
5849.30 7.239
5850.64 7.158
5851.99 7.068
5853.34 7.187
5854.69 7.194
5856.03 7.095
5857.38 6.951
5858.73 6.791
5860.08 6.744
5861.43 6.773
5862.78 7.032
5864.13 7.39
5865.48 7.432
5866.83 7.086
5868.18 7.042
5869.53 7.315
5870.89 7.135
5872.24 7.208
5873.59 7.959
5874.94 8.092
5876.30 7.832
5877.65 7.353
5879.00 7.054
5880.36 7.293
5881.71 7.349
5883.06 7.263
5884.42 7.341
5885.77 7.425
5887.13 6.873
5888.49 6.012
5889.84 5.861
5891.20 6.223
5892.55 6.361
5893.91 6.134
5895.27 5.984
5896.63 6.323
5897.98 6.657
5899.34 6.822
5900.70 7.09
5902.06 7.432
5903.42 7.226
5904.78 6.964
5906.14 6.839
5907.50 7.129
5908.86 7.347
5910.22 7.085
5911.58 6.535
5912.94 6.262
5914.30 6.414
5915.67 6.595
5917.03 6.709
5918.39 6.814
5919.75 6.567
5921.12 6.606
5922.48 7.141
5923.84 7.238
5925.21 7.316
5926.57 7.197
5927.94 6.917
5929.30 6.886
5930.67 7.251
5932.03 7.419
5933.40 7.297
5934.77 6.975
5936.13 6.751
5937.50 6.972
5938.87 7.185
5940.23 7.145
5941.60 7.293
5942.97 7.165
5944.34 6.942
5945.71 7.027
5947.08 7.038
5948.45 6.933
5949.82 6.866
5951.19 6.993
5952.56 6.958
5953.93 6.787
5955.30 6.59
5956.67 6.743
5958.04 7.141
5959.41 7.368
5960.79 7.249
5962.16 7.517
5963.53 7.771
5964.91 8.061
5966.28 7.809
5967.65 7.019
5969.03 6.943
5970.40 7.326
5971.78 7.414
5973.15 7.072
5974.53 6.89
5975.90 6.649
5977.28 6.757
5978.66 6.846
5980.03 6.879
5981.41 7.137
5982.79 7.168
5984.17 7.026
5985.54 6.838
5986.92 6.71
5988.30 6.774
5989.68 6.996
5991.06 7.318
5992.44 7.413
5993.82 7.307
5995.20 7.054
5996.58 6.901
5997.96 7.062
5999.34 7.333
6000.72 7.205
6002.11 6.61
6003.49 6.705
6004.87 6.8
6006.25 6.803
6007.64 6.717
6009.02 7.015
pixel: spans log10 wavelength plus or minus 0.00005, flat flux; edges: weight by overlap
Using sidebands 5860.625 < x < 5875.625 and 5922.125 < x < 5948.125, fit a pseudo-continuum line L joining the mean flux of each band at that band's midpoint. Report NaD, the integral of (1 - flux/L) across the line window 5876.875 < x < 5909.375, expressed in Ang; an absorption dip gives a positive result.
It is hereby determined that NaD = 1.7 Ang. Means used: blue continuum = 7.31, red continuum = 7.11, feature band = 6.85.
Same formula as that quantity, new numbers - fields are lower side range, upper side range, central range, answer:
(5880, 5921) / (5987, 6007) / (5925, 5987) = -1.7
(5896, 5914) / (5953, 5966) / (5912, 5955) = 0.8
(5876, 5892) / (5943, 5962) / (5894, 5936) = 0.5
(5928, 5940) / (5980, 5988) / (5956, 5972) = -0.8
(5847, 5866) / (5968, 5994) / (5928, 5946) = -0.1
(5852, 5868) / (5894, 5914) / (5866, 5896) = -0.3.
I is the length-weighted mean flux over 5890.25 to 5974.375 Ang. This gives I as 6.98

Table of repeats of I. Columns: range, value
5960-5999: 7.14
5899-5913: 7.01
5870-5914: 6.95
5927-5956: 7.02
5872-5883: 7.52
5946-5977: 7.14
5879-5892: 6.86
